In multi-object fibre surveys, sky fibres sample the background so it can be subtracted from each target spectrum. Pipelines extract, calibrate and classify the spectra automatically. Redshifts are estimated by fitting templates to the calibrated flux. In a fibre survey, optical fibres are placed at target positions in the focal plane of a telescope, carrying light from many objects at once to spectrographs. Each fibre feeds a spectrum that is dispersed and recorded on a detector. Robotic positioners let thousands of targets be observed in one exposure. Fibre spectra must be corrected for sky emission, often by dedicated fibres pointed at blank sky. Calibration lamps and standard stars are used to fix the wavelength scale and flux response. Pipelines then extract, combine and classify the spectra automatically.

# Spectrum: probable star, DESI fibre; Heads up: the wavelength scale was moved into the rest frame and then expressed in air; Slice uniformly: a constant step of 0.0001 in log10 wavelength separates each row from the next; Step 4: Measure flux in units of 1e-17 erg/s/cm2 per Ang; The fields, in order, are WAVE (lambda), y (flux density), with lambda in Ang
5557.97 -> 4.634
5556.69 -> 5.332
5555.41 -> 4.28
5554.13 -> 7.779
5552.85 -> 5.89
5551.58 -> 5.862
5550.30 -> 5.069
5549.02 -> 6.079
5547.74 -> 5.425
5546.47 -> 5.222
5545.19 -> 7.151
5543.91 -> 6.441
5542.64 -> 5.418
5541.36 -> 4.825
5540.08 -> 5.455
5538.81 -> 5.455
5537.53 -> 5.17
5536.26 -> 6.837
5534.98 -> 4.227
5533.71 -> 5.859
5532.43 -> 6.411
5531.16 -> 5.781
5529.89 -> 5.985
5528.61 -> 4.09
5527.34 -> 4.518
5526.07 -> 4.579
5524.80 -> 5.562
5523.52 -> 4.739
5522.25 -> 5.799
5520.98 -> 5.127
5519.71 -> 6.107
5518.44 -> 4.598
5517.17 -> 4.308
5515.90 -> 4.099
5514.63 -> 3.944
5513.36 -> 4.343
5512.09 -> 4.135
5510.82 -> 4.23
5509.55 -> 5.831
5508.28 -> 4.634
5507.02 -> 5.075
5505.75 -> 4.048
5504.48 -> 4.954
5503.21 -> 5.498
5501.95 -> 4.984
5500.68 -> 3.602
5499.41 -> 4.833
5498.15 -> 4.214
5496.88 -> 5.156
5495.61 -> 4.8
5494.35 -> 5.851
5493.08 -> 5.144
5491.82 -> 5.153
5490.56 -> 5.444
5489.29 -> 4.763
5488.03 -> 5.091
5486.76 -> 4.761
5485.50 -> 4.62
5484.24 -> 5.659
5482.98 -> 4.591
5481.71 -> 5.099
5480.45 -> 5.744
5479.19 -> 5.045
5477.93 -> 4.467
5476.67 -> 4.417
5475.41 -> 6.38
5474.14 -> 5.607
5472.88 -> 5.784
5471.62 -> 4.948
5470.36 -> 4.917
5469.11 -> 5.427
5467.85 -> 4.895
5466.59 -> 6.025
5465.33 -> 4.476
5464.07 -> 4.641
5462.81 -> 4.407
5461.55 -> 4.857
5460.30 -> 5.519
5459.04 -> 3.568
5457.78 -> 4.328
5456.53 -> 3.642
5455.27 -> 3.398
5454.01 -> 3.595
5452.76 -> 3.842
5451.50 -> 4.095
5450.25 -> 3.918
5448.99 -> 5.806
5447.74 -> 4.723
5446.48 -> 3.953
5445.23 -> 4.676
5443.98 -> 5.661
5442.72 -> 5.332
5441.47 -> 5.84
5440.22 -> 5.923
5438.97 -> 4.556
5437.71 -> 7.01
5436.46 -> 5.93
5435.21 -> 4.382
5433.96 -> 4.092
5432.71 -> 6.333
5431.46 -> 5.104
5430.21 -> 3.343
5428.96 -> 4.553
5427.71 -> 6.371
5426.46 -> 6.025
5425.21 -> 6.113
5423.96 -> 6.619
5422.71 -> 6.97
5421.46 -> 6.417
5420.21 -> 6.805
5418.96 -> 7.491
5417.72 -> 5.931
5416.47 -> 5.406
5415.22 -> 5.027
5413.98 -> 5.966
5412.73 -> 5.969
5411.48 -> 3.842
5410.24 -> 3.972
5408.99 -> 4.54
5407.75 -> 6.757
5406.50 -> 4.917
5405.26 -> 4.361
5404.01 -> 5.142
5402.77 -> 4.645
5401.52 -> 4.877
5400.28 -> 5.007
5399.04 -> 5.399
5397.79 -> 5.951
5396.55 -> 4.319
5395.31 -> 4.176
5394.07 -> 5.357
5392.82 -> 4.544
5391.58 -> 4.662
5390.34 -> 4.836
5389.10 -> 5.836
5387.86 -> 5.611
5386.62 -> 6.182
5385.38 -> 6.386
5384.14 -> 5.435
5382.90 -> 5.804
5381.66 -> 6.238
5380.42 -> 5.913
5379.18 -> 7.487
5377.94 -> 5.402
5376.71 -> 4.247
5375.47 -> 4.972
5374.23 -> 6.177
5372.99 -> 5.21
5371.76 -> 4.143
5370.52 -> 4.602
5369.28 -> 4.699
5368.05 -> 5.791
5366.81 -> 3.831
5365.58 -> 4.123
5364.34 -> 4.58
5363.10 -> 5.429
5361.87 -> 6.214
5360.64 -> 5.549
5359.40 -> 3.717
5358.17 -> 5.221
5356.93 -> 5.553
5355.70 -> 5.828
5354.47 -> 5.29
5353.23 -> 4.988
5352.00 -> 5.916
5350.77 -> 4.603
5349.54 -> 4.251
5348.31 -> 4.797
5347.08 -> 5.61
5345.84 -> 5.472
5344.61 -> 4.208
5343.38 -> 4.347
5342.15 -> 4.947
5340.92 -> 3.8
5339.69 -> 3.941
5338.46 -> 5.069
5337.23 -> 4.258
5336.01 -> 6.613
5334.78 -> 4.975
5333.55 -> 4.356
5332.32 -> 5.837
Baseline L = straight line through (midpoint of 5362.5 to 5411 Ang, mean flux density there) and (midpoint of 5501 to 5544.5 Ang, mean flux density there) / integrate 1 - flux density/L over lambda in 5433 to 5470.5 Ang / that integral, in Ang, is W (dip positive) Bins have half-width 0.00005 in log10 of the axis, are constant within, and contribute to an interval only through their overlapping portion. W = 2.42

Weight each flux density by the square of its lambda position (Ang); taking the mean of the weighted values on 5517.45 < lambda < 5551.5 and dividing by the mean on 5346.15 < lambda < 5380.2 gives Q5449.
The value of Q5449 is 1.13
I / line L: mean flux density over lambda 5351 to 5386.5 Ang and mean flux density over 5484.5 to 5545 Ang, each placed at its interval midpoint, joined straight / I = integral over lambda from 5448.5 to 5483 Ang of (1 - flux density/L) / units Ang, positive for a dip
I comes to 2.5 Ang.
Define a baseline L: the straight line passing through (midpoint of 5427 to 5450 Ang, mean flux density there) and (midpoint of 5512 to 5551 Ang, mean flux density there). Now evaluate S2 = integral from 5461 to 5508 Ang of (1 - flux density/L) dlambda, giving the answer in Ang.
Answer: 1.9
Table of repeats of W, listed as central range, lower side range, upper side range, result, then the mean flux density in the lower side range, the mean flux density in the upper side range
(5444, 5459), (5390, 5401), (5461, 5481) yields 2.5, 4.92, 5.13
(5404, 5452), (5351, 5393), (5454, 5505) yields -2.7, 5.31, 4.9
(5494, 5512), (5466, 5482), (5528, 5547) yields 2.1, 5.29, 5.62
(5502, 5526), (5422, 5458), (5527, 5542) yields 2.2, 5.05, 5.4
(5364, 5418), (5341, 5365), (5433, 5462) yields -2.9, 5.05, 4.74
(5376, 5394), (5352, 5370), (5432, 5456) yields -2.0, 5.08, 4.89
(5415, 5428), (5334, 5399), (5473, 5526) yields -3.3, 5.14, 4.94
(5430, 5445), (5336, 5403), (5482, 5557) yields -0.6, 5.12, 5.17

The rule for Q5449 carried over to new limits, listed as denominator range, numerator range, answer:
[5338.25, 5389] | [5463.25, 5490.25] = 1.03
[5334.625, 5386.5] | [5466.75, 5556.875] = 1.06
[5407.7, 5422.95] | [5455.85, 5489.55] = 0.89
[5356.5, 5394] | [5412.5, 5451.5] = 1.07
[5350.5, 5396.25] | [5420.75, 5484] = 0.99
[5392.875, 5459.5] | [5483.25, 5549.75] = 1.03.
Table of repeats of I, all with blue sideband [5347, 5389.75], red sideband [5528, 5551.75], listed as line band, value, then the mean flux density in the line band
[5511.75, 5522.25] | 1.70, 4.67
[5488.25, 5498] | 0.69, 5.13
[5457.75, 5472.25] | 1.65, 4.86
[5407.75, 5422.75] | -0.84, 5.69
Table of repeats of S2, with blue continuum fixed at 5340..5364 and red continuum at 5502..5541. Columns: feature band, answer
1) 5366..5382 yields -0.7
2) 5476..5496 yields 0.0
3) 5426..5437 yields -0.2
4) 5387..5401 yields -0.2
